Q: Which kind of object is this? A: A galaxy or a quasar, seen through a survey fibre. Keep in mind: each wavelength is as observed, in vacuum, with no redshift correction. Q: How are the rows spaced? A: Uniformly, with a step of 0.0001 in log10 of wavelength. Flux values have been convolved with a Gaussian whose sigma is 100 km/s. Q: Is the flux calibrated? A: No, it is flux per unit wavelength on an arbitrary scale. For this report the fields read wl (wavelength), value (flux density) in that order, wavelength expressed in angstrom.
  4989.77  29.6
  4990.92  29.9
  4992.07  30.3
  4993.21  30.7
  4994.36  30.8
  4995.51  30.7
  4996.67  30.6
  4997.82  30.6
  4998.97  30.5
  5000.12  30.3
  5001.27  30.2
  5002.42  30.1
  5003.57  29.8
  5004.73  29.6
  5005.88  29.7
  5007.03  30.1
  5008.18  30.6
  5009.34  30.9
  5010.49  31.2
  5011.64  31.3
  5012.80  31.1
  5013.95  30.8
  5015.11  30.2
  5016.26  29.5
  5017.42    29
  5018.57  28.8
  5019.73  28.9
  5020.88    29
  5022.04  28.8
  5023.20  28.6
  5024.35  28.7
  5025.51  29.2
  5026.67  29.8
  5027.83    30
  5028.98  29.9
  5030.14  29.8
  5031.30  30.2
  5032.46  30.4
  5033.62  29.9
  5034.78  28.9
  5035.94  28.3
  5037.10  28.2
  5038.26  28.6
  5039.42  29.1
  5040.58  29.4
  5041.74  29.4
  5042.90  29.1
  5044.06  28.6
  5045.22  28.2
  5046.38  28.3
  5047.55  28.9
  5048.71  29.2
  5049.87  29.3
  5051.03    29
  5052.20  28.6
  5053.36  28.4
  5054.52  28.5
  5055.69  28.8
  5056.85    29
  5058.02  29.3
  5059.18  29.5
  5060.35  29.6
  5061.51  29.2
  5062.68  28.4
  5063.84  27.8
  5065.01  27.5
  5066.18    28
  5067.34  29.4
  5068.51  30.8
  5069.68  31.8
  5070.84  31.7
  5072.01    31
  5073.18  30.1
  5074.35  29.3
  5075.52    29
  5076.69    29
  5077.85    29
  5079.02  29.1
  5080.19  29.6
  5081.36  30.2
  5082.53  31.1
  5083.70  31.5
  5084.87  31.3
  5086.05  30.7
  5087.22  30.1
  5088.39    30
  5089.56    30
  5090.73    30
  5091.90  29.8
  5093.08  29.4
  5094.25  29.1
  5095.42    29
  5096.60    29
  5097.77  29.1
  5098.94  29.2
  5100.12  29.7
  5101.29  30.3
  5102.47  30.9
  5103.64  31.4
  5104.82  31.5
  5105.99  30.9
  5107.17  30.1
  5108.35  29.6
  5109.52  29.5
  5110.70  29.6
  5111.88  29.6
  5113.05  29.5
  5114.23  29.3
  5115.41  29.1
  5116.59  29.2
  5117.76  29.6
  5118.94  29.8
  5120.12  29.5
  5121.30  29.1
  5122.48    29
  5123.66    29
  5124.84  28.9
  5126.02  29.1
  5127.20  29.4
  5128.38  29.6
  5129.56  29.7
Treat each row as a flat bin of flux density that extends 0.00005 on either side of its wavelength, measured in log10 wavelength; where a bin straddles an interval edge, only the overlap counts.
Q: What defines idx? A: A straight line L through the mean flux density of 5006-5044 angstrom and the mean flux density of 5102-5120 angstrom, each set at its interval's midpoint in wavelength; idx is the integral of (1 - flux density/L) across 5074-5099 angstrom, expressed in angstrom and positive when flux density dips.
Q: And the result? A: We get 0.1 angstrom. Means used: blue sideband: 29.6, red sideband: 30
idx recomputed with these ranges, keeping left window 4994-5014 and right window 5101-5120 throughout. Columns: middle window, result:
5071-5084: 0.1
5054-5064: 0.4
